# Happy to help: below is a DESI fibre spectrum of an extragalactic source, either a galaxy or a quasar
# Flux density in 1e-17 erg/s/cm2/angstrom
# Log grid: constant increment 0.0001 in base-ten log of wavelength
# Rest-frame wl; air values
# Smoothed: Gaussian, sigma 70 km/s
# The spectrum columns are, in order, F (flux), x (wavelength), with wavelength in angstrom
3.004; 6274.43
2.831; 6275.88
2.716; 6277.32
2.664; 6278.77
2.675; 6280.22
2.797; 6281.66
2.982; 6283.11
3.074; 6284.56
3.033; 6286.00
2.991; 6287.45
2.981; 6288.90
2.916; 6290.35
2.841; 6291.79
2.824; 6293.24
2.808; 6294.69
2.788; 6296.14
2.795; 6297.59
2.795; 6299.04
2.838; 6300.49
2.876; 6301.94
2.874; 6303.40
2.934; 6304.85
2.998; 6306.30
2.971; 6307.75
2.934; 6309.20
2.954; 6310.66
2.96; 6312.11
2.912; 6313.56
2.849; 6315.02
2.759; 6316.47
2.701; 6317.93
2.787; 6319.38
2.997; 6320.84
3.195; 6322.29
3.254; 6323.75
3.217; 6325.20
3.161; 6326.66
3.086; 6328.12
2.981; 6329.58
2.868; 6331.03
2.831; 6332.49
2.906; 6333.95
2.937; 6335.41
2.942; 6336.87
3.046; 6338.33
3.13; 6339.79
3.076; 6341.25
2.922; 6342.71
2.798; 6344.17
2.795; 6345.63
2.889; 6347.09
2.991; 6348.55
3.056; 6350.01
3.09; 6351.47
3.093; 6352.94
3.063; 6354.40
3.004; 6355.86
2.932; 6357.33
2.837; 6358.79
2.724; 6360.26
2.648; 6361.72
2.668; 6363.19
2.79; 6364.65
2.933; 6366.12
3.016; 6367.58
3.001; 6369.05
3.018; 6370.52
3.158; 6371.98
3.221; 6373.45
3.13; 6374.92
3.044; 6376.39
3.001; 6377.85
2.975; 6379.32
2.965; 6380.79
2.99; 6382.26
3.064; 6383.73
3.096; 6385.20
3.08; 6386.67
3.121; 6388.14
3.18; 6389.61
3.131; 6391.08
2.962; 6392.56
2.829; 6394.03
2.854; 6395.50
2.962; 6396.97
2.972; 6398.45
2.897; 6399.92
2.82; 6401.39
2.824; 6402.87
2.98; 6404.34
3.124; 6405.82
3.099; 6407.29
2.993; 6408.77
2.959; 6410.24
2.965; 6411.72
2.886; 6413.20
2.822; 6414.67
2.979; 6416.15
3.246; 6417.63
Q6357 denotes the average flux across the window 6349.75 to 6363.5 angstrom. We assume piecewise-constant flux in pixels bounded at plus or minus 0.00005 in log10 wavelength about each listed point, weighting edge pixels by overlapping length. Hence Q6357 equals 2.91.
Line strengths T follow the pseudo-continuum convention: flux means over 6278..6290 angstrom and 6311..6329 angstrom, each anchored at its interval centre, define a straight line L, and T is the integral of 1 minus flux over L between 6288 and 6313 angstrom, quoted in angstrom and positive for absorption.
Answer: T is 0.4 angstrom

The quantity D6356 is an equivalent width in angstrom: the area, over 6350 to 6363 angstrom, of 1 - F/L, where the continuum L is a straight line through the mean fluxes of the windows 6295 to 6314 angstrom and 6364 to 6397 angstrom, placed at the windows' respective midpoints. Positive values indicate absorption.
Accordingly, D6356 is 0.3 angstrom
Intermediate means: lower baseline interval 2.89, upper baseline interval 3.02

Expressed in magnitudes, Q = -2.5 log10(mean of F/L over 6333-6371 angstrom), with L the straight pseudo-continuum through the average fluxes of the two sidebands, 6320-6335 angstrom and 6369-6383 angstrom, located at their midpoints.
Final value 0.04 mag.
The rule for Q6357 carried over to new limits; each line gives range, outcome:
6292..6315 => 2.88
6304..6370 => 2.95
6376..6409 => 3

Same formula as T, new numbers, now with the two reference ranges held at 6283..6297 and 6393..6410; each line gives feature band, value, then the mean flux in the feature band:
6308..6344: -0.5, 2.97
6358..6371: 0.4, 2.85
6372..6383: -0.4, 3.05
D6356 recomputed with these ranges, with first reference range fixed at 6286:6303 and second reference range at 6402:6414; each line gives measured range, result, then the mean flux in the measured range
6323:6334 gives -0.56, 3.05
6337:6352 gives -0.32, 2.98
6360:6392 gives -0.62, 3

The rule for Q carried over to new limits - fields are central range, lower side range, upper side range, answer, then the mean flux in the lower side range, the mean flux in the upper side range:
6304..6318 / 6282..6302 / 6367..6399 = 0.01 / 2.89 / 3.03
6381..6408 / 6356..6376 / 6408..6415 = -0.02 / 2.93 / 2.93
